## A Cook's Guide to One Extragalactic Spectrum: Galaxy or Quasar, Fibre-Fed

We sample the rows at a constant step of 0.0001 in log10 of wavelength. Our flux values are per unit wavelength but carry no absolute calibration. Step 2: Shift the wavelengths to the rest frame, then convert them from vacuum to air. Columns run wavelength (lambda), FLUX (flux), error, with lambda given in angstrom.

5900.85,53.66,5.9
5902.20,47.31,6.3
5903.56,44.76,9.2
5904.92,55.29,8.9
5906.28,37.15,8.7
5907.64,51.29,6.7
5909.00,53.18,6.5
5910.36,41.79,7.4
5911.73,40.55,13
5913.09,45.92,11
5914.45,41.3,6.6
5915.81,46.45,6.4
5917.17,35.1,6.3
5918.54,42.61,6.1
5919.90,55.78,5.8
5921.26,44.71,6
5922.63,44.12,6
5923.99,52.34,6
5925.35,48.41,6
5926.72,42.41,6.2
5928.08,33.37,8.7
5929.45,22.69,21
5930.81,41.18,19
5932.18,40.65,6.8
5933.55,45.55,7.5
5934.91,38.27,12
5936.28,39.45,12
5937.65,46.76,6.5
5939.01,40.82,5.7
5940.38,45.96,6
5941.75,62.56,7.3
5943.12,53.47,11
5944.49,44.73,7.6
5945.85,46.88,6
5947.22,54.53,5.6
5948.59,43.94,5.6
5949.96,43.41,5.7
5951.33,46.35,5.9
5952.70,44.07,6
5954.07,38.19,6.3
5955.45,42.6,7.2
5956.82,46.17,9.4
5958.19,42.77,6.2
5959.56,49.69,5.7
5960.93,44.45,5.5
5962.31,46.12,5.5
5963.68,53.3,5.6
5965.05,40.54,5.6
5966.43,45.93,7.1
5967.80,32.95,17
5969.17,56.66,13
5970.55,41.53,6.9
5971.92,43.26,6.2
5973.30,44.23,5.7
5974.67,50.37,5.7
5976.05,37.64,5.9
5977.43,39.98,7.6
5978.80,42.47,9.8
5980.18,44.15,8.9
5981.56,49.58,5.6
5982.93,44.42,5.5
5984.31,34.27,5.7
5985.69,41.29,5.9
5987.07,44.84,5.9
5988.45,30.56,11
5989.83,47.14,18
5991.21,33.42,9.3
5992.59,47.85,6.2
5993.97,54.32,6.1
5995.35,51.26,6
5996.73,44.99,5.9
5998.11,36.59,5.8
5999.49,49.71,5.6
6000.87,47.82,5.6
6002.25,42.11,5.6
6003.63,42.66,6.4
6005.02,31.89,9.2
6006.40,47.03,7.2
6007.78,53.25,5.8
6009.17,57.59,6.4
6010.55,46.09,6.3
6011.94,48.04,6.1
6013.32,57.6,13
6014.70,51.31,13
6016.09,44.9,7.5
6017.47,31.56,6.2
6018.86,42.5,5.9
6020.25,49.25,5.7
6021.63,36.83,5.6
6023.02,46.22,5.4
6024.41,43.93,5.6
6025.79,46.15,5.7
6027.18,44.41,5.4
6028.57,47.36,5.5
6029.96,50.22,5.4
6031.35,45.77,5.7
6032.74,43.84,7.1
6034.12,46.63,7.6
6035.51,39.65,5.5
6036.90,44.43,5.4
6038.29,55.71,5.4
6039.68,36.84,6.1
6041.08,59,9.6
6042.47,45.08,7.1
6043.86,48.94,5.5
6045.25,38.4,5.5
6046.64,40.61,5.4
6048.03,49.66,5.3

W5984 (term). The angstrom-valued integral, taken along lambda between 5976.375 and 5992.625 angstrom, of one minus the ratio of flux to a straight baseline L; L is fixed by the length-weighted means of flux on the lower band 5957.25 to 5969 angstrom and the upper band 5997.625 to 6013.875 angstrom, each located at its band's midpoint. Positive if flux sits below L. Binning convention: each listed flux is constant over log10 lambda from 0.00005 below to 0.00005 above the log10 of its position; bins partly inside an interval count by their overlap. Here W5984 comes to 1.6 angstrom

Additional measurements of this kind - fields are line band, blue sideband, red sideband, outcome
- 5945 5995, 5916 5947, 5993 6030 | 0.97 angstrom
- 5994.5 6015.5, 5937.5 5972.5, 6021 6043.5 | -0.61 angstrom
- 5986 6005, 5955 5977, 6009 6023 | 0.84 angstrom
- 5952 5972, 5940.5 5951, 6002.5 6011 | 1.68 angstrom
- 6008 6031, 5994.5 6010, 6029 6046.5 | -0.30 angstrom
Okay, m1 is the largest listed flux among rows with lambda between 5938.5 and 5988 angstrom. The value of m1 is 62.56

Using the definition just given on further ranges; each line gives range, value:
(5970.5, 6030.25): 57.6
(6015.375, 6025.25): 49.25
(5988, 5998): 54.32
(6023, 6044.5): 59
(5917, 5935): 55.78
